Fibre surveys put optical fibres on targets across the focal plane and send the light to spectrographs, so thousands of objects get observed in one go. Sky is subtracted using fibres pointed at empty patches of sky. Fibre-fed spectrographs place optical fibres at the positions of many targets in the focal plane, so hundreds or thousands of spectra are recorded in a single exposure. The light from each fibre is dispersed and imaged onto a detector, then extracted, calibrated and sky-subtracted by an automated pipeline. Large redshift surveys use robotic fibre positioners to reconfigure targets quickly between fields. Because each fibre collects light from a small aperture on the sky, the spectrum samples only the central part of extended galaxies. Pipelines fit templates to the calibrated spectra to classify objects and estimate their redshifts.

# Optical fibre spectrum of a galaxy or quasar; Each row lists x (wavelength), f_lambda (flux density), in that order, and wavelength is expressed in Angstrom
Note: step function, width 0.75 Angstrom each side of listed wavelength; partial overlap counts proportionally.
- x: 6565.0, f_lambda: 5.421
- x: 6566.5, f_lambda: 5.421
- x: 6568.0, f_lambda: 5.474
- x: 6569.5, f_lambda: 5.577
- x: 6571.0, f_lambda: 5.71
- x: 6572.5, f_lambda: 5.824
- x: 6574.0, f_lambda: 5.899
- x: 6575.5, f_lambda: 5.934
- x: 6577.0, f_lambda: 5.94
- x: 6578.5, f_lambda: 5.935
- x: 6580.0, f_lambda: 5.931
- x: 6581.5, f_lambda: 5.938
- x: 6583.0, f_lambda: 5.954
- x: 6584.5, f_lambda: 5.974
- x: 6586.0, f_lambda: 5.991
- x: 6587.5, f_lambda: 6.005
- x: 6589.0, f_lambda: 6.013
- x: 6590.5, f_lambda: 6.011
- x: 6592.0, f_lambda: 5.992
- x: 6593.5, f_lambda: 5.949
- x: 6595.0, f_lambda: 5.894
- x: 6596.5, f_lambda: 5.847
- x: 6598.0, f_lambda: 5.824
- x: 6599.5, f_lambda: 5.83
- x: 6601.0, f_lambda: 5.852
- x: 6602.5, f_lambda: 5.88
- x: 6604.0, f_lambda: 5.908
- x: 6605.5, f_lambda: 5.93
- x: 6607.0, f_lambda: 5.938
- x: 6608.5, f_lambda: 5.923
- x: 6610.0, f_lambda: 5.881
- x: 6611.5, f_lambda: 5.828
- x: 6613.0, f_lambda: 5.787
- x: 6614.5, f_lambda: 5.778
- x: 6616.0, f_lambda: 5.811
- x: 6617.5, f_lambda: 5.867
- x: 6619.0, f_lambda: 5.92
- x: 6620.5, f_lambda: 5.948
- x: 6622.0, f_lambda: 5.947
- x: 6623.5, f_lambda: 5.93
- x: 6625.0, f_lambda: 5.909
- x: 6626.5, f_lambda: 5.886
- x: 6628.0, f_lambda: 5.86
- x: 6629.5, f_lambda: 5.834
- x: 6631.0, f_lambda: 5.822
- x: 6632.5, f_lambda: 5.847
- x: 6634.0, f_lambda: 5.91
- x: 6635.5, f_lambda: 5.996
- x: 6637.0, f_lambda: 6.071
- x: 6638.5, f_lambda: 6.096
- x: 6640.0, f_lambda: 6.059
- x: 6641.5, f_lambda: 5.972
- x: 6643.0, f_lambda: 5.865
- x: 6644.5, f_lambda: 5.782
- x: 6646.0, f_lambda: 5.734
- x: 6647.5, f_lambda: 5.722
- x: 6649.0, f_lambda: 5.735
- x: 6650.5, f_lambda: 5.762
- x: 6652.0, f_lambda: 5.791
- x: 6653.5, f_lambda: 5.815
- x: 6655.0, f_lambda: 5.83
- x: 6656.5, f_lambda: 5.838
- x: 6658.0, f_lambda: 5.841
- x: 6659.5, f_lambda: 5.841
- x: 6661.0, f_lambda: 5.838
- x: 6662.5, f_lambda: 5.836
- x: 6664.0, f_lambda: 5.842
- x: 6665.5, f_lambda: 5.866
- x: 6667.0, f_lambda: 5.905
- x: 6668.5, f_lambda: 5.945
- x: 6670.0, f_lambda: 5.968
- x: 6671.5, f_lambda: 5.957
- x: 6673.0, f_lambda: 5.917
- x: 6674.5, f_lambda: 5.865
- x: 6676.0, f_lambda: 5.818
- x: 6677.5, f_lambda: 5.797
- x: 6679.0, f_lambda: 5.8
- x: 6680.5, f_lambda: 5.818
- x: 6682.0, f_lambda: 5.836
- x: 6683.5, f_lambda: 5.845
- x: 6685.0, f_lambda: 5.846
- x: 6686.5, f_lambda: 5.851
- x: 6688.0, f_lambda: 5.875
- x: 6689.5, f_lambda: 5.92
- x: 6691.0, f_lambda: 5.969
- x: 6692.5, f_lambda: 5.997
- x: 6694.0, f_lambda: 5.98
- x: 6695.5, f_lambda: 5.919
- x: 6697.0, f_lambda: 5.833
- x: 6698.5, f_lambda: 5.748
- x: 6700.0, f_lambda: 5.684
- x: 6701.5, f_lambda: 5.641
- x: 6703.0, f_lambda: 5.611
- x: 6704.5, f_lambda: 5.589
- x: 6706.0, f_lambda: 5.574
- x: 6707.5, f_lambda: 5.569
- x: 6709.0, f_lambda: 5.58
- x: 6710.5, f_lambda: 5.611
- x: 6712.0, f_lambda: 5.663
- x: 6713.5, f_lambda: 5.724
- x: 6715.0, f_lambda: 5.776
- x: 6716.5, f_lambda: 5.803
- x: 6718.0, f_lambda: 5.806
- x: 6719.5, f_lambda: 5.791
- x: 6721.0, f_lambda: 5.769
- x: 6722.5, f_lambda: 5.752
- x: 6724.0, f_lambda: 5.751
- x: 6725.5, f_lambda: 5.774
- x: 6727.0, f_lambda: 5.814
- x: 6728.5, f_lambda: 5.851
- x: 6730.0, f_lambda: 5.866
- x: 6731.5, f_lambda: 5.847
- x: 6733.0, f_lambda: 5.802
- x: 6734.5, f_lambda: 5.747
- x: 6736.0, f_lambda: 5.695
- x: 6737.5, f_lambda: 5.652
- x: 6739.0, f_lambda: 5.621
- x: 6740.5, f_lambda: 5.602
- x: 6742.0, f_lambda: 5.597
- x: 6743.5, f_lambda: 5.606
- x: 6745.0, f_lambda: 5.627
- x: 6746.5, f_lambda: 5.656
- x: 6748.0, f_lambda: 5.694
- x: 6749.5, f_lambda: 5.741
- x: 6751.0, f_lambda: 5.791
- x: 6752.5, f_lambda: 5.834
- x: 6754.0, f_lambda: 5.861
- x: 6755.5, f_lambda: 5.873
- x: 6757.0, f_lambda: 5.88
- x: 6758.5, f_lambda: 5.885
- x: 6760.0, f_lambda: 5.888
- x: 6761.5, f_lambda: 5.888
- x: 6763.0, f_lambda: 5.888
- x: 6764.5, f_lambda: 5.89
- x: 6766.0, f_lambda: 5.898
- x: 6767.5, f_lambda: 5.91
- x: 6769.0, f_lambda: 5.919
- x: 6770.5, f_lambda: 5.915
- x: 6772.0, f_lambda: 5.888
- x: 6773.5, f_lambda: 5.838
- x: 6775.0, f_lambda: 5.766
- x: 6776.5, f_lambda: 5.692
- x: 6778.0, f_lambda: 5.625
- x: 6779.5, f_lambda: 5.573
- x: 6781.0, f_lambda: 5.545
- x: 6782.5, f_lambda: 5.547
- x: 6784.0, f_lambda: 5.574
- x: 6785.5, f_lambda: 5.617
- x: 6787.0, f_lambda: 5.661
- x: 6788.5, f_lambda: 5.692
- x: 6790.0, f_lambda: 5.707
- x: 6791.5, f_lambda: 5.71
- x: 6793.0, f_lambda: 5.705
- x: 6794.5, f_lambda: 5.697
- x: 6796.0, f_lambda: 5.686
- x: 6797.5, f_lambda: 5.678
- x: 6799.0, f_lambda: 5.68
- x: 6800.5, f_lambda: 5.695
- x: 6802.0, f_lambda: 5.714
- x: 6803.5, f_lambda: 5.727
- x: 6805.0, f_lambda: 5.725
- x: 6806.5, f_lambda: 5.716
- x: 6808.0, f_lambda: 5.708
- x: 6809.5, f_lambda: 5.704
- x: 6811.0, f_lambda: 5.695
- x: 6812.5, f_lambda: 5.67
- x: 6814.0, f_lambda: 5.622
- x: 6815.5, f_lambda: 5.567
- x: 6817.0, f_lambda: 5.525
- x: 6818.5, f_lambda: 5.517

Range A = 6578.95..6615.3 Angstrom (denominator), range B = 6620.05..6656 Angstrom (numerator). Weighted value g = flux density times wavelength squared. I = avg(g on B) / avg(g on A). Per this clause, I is 1.0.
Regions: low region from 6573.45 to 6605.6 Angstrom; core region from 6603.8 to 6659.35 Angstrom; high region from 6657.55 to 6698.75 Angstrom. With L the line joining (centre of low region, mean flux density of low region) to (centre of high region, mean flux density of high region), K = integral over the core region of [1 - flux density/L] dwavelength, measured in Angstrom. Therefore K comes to 0.3 Angstrom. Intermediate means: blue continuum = 5.93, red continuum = 5.88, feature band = 5.87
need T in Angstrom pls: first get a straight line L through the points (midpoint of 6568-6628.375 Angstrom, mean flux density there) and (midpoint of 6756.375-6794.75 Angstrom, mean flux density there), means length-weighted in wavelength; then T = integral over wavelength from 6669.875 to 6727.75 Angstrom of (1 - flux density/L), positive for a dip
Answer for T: 0.28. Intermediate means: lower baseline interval 5.89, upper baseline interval 5.76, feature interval 5.79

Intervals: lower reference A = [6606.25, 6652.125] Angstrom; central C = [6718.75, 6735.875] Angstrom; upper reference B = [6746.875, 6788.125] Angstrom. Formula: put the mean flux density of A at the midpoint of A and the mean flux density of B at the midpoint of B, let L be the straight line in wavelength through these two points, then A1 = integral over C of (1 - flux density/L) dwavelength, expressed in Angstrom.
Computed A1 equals 0.04 Angstrom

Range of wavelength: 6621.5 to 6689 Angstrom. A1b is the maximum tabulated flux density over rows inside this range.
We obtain 6.096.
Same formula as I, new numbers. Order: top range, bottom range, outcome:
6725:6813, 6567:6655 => 1.02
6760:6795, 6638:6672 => 1.02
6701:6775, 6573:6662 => 1.01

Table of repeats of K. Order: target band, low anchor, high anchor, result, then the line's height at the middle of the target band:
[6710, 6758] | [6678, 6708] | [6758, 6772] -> 0.9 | 5.85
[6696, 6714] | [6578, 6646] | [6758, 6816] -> 0.5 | 5.82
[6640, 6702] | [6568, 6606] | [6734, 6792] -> -0.3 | 5.82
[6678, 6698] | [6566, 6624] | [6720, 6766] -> -0.2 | 5.81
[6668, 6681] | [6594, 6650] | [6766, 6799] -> -0.1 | 5.83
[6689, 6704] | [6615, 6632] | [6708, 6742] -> -0.1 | 5.78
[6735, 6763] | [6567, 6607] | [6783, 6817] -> -0.1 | 5.73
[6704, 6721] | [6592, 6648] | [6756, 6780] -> 0.5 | 5.86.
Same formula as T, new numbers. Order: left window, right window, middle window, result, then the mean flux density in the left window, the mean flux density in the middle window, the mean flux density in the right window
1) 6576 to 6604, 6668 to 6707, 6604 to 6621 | 0.09 Angstrom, 5.93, 5.87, 5.83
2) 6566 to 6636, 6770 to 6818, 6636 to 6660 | -0.14 Angstrom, 5.87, 5.86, 5.68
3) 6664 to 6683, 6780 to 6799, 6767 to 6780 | -0.25 Angstrom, 5.87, 5.79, 5.65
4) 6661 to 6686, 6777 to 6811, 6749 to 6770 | -0.53 Angstrom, 5.87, 5.87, 5.67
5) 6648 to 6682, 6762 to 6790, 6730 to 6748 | 0.29 Angstrom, 5.85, 5.69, 5.75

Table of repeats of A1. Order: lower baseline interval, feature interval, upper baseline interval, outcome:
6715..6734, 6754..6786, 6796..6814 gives -0.26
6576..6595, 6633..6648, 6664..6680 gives -0.03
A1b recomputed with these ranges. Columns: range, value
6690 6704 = 5.997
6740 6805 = 5.919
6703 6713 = 5.663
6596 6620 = 5.938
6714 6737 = 5.866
